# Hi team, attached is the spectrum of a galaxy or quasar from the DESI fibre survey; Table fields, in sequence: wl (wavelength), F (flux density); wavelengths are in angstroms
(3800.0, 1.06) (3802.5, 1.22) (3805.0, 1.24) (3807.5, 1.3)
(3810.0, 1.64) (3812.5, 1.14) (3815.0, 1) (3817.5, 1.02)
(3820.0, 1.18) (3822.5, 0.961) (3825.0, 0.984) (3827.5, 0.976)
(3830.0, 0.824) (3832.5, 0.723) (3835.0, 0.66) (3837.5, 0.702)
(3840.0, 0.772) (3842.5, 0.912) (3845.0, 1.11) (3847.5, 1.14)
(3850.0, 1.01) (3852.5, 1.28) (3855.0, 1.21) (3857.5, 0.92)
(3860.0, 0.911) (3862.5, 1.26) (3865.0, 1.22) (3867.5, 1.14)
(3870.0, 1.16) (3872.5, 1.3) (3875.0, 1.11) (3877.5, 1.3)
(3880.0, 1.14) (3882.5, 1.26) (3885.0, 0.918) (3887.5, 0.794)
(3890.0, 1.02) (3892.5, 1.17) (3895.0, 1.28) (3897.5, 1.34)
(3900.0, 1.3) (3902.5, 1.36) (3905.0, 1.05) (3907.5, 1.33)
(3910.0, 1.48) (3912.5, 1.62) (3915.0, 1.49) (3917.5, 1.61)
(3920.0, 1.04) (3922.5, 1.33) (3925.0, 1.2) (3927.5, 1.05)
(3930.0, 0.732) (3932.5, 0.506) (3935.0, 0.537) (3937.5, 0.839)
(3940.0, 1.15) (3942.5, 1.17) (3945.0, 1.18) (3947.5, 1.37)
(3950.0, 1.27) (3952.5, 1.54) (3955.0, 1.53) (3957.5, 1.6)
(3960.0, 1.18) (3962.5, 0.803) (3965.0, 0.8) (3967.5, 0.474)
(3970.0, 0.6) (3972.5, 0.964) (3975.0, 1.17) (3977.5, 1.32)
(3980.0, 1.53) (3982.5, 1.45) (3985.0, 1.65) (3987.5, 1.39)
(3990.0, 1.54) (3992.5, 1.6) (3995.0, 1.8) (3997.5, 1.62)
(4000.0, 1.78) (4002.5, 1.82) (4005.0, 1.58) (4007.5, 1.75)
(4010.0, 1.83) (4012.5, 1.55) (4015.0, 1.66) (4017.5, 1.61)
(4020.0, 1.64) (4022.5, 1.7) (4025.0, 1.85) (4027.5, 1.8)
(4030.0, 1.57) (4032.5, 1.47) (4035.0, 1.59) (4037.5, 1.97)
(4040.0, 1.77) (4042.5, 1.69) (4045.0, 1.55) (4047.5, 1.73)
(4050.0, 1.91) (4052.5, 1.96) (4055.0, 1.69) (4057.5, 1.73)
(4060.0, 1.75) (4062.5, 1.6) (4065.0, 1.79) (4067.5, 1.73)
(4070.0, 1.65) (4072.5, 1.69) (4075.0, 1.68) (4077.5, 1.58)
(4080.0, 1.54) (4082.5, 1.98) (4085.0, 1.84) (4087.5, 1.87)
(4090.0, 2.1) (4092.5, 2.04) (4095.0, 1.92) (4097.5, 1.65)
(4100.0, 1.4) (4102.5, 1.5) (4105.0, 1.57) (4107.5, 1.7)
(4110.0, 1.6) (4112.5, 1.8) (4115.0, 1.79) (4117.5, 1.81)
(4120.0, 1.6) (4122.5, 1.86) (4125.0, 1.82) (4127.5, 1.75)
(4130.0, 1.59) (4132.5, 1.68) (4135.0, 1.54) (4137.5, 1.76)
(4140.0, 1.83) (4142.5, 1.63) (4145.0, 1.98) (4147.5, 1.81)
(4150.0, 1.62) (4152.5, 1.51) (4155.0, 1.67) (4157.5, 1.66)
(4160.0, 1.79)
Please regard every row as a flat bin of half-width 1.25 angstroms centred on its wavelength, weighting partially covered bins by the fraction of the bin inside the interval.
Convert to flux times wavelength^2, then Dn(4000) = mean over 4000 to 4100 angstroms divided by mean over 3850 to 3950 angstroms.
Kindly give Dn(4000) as 1.62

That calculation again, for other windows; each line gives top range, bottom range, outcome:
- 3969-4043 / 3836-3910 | 1.50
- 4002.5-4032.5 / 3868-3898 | 1.57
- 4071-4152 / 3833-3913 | 1.74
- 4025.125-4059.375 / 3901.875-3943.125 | 1.61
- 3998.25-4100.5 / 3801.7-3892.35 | 1.80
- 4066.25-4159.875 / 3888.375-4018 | 1.44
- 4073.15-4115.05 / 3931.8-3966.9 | 1.69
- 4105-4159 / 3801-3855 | 1.92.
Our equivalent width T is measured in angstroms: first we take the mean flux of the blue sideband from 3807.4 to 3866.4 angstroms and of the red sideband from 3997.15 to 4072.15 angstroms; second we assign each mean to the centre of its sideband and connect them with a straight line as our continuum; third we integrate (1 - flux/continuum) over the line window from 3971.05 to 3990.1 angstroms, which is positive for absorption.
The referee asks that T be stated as 2.1 angstroms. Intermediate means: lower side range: 1.03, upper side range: 1.71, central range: 1.36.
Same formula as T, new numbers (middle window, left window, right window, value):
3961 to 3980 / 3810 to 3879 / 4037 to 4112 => 6.7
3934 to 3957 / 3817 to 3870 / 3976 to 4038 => 3.4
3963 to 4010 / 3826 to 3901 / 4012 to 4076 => 4.0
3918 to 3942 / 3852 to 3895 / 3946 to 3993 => 4.7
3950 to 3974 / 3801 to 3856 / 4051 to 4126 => 5.7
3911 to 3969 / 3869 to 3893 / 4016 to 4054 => 9.0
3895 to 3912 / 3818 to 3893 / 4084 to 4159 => -2.4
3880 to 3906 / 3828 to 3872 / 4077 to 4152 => -0.6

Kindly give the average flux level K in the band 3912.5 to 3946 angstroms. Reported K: 1.08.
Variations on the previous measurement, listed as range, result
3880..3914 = 1.22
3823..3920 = 1.12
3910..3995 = 1.2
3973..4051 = 1.63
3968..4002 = 1.4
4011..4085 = 1.71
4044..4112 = 1.73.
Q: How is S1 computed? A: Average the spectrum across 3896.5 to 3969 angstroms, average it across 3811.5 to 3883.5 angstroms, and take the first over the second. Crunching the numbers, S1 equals 1.12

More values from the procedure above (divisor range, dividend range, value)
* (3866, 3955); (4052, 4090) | 1.48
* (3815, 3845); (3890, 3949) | 1.31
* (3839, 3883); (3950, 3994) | 1.11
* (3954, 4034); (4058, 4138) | 1.18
